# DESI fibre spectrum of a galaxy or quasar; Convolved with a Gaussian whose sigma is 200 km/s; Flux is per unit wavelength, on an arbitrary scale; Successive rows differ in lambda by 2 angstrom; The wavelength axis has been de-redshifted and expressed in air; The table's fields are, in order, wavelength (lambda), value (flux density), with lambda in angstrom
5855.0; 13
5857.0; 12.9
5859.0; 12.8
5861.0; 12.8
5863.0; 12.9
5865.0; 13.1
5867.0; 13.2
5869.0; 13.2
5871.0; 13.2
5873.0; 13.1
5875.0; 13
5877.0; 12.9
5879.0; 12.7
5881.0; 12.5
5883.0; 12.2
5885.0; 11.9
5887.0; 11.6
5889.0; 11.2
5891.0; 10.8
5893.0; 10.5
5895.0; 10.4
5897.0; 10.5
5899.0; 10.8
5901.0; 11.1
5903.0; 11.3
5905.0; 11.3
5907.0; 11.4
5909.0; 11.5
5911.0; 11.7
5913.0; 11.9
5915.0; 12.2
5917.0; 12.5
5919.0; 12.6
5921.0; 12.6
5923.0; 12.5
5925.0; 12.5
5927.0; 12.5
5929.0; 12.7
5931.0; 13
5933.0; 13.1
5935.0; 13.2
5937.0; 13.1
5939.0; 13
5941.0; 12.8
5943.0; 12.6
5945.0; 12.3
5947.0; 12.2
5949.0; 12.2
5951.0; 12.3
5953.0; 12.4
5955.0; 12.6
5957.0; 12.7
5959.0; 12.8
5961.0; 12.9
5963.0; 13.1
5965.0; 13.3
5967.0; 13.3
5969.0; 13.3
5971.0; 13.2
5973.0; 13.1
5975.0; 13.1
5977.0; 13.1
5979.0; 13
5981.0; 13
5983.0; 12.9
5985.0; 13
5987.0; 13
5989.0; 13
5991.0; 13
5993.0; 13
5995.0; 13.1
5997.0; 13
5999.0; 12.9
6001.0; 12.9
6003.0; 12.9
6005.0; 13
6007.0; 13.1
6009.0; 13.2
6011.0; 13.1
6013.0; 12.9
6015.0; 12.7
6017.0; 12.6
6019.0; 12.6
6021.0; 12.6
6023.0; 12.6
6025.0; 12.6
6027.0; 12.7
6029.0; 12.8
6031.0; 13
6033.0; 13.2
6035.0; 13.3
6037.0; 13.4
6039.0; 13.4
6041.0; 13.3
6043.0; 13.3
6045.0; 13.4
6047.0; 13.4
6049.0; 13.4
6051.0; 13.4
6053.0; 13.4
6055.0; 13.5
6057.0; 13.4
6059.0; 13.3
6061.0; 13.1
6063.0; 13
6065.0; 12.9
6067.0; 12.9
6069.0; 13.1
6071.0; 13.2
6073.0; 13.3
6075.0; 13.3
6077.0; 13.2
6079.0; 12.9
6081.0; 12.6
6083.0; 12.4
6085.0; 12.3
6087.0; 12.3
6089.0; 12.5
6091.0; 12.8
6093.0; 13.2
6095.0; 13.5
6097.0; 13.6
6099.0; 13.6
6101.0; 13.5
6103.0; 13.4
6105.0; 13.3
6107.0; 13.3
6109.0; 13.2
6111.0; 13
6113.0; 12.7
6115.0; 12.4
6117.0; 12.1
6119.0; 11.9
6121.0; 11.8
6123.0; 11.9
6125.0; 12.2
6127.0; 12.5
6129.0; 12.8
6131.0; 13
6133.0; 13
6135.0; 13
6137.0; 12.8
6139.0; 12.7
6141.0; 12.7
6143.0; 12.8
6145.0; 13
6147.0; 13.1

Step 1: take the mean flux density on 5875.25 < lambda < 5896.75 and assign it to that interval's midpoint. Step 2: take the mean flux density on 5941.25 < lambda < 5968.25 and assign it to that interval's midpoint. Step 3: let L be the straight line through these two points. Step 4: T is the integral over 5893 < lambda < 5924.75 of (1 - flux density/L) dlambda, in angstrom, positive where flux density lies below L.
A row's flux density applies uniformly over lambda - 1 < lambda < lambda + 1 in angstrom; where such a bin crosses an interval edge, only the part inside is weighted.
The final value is 1.1 angstrom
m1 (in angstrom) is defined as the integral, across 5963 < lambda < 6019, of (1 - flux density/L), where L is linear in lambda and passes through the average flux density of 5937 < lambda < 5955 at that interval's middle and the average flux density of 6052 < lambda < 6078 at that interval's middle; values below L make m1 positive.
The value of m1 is -1.08 angstrom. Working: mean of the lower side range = 12.5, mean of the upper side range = 13.2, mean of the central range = 13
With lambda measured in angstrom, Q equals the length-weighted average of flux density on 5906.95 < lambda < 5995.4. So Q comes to 12.7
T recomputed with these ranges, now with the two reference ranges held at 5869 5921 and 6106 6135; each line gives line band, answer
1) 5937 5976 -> -2.5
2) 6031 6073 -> -3.1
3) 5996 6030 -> -1.7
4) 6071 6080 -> -0.5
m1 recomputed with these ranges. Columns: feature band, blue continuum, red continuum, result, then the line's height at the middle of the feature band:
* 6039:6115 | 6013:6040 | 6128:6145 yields -1.5 angstrom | 12.9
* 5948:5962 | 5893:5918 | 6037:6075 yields -0.7 angstrom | 12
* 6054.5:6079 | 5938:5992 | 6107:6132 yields -1.1 angstrom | 12.6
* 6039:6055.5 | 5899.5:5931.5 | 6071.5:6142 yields -1.1 angstrom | 12.6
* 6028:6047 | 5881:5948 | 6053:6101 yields -0.7 angstrom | 12.8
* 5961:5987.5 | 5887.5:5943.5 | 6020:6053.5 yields -1.2 angstrom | 12.5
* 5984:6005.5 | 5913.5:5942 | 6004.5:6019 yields -0.2 angstrom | 12.9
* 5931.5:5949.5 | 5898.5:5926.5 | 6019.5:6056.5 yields -0.9 angstrom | 12.2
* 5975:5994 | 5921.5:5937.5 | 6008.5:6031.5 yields -0.3 angstrom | 12.8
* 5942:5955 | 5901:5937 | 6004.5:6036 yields 0.1 angstrom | 12.4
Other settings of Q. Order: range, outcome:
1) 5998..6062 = 13.1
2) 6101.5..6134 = 12.7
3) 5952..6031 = 12.9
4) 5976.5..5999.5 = 13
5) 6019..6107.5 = 13.1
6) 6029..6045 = 13.3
